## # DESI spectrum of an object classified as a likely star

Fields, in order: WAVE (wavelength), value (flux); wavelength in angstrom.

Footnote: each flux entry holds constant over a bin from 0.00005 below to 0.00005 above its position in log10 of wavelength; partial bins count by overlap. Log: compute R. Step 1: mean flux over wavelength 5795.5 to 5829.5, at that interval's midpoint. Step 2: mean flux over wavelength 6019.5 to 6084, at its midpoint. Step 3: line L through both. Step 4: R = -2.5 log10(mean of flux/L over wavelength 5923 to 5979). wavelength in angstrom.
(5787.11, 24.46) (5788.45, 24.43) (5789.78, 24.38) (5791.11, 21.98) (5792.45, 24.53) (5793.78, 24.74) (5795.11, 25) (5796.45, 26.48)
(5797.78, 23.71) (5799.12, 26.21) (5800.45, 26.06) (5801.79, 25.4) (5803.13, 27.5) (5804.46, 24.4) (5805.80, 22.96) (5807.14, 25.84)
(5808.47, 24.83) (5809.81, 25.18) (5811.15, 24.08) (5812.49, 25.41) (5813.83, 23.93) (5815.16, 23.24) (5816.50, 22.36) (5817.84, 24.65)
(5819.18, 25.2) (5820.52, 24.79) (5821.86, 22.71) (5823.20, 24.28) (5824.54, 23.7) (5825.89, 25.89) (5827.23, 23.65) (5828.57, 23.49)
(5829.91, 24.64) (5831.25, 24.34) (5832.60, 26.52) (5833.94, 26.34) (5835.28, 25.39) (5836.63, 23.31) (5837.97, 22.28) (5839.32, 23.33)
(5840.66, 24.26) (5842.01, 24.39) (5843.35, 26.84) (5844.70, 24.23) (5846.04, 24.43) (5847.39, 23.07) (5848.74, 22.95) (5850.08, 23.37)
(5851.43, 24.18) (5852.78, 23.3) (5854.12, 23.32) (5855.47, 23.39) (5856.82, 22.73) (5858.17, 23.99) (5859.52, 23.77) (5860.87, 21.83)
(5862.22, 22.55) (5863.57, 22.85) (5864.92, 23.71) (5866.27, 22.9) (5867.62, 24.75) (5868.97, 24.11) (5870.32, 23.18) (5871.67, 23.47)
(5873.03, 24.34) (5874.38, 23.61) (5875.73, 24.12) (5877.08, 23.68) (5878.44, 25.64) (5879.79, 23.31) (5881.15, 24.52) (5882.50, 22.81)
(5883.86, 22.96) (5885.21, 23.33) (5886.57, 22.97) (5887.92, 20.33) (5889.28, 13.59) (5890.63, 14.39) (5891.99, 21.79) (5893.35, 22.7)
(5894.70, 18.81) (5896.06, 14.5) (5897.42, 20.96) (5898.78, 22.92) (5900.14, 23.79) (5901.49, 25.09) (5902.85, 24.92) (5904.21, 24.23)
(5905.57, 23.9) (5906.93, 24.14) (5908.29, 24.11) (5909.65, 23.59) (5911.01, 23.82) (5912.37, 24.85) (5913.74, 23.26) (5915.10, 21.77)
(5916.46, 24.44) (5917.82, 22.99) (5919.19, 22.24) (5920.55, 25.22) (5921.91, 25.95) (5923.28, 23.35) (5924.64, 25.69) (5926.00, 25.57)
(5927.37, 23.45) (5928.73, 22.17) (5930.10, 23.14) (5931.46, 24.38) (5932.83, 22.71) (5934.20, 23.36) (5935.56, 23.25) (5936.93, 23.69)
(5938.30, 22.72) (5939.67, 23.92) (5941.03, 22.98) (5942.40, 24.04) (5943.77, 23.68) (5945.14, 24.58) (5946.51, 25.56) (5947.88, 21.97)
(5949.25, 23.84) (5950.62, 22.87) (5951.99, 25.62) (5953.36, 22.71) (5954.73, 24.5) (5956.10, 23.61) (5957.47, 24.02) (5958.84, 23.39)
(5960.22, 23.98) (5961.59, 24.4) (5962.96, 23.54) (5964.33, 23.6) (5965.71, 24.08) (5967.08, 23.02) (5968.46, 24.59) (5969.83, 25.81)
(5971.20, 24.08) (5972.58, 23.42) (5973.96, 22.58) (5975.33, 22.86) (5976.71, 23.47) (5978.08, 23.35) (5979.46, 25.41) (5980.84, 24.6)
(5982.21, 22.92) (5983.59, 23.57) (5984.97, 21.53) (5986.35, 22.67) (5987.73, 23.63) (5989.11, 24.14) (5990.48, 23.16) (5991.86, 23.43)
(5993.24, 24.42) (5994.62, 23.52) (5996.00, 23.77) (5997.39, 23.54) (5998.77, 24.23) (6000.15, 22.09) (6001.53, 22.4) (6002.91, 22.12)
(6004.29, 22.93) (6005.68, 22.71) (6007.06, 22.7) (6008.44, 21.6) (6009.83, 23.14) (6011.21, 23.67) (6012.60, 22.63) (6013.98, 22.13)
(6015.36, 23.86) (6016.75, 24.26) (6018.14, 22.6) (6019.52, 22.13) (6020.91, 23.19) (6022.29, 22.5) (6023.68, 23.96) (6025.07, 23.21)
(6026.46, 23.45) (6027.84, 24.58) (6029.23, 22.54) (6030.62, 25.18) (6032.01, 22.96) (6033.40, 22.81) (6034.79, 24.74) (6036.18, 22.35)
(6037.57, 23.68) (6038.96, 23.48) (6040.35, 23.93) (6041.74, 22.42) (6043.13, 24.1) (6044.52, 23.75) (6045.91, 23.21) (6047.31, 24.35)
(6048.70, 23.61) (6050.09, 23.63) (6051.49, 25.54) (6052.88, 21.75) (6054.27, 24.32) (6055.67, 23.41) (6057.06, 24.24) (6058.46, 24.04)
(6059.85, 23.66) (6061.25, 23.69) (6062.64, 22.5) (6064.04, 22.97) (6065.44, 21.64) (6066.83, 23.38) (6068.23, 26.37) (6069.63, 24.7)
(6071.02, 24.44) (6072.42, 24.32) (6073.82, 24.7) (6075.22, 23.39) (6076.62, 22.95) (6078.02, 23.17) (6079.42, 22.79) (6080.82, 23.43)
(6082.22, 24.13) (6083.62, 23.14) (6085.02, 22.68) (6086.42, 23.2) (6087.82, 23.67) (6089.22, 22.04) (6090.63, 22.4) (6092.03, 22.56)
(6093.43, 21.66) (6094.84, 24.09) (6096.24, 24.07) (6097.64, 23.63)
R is 0.01 mag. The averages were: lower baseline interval 24.6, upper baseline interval 23.6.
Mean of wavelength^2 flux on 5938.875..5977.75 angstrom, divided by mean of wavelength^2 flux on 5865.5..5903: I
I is 1.10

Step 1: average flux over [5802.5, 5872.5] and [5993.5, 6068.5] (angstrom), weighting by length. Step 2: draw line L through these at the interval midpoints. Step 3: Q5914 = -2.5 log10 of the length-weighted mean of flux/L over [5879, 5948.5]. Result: 0.04 mag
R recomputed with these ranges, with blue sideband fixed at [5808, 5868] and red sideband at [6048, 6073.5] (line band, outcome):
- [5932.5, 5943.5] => 0.03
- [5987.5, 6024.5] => 0.03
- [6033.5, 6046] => 0.01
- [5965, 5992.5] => 0.01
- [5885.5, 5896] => 0.25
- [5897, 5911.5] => 0.01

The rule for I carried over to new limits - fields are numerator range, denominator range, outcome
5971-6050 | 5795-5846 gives 1.01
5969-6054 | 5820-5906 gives 1.06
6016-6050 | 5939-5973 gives 1.01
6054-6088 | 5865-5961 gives 1.07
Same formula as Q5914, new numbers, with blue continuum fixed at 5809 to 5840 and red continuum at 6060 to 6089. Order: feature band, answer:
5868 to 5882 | 0.01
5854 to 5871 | 0.04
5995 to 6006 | 0.04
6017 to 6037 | 0.02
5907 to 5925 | 0.00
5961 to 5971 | -0.01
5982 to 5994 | 0.02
